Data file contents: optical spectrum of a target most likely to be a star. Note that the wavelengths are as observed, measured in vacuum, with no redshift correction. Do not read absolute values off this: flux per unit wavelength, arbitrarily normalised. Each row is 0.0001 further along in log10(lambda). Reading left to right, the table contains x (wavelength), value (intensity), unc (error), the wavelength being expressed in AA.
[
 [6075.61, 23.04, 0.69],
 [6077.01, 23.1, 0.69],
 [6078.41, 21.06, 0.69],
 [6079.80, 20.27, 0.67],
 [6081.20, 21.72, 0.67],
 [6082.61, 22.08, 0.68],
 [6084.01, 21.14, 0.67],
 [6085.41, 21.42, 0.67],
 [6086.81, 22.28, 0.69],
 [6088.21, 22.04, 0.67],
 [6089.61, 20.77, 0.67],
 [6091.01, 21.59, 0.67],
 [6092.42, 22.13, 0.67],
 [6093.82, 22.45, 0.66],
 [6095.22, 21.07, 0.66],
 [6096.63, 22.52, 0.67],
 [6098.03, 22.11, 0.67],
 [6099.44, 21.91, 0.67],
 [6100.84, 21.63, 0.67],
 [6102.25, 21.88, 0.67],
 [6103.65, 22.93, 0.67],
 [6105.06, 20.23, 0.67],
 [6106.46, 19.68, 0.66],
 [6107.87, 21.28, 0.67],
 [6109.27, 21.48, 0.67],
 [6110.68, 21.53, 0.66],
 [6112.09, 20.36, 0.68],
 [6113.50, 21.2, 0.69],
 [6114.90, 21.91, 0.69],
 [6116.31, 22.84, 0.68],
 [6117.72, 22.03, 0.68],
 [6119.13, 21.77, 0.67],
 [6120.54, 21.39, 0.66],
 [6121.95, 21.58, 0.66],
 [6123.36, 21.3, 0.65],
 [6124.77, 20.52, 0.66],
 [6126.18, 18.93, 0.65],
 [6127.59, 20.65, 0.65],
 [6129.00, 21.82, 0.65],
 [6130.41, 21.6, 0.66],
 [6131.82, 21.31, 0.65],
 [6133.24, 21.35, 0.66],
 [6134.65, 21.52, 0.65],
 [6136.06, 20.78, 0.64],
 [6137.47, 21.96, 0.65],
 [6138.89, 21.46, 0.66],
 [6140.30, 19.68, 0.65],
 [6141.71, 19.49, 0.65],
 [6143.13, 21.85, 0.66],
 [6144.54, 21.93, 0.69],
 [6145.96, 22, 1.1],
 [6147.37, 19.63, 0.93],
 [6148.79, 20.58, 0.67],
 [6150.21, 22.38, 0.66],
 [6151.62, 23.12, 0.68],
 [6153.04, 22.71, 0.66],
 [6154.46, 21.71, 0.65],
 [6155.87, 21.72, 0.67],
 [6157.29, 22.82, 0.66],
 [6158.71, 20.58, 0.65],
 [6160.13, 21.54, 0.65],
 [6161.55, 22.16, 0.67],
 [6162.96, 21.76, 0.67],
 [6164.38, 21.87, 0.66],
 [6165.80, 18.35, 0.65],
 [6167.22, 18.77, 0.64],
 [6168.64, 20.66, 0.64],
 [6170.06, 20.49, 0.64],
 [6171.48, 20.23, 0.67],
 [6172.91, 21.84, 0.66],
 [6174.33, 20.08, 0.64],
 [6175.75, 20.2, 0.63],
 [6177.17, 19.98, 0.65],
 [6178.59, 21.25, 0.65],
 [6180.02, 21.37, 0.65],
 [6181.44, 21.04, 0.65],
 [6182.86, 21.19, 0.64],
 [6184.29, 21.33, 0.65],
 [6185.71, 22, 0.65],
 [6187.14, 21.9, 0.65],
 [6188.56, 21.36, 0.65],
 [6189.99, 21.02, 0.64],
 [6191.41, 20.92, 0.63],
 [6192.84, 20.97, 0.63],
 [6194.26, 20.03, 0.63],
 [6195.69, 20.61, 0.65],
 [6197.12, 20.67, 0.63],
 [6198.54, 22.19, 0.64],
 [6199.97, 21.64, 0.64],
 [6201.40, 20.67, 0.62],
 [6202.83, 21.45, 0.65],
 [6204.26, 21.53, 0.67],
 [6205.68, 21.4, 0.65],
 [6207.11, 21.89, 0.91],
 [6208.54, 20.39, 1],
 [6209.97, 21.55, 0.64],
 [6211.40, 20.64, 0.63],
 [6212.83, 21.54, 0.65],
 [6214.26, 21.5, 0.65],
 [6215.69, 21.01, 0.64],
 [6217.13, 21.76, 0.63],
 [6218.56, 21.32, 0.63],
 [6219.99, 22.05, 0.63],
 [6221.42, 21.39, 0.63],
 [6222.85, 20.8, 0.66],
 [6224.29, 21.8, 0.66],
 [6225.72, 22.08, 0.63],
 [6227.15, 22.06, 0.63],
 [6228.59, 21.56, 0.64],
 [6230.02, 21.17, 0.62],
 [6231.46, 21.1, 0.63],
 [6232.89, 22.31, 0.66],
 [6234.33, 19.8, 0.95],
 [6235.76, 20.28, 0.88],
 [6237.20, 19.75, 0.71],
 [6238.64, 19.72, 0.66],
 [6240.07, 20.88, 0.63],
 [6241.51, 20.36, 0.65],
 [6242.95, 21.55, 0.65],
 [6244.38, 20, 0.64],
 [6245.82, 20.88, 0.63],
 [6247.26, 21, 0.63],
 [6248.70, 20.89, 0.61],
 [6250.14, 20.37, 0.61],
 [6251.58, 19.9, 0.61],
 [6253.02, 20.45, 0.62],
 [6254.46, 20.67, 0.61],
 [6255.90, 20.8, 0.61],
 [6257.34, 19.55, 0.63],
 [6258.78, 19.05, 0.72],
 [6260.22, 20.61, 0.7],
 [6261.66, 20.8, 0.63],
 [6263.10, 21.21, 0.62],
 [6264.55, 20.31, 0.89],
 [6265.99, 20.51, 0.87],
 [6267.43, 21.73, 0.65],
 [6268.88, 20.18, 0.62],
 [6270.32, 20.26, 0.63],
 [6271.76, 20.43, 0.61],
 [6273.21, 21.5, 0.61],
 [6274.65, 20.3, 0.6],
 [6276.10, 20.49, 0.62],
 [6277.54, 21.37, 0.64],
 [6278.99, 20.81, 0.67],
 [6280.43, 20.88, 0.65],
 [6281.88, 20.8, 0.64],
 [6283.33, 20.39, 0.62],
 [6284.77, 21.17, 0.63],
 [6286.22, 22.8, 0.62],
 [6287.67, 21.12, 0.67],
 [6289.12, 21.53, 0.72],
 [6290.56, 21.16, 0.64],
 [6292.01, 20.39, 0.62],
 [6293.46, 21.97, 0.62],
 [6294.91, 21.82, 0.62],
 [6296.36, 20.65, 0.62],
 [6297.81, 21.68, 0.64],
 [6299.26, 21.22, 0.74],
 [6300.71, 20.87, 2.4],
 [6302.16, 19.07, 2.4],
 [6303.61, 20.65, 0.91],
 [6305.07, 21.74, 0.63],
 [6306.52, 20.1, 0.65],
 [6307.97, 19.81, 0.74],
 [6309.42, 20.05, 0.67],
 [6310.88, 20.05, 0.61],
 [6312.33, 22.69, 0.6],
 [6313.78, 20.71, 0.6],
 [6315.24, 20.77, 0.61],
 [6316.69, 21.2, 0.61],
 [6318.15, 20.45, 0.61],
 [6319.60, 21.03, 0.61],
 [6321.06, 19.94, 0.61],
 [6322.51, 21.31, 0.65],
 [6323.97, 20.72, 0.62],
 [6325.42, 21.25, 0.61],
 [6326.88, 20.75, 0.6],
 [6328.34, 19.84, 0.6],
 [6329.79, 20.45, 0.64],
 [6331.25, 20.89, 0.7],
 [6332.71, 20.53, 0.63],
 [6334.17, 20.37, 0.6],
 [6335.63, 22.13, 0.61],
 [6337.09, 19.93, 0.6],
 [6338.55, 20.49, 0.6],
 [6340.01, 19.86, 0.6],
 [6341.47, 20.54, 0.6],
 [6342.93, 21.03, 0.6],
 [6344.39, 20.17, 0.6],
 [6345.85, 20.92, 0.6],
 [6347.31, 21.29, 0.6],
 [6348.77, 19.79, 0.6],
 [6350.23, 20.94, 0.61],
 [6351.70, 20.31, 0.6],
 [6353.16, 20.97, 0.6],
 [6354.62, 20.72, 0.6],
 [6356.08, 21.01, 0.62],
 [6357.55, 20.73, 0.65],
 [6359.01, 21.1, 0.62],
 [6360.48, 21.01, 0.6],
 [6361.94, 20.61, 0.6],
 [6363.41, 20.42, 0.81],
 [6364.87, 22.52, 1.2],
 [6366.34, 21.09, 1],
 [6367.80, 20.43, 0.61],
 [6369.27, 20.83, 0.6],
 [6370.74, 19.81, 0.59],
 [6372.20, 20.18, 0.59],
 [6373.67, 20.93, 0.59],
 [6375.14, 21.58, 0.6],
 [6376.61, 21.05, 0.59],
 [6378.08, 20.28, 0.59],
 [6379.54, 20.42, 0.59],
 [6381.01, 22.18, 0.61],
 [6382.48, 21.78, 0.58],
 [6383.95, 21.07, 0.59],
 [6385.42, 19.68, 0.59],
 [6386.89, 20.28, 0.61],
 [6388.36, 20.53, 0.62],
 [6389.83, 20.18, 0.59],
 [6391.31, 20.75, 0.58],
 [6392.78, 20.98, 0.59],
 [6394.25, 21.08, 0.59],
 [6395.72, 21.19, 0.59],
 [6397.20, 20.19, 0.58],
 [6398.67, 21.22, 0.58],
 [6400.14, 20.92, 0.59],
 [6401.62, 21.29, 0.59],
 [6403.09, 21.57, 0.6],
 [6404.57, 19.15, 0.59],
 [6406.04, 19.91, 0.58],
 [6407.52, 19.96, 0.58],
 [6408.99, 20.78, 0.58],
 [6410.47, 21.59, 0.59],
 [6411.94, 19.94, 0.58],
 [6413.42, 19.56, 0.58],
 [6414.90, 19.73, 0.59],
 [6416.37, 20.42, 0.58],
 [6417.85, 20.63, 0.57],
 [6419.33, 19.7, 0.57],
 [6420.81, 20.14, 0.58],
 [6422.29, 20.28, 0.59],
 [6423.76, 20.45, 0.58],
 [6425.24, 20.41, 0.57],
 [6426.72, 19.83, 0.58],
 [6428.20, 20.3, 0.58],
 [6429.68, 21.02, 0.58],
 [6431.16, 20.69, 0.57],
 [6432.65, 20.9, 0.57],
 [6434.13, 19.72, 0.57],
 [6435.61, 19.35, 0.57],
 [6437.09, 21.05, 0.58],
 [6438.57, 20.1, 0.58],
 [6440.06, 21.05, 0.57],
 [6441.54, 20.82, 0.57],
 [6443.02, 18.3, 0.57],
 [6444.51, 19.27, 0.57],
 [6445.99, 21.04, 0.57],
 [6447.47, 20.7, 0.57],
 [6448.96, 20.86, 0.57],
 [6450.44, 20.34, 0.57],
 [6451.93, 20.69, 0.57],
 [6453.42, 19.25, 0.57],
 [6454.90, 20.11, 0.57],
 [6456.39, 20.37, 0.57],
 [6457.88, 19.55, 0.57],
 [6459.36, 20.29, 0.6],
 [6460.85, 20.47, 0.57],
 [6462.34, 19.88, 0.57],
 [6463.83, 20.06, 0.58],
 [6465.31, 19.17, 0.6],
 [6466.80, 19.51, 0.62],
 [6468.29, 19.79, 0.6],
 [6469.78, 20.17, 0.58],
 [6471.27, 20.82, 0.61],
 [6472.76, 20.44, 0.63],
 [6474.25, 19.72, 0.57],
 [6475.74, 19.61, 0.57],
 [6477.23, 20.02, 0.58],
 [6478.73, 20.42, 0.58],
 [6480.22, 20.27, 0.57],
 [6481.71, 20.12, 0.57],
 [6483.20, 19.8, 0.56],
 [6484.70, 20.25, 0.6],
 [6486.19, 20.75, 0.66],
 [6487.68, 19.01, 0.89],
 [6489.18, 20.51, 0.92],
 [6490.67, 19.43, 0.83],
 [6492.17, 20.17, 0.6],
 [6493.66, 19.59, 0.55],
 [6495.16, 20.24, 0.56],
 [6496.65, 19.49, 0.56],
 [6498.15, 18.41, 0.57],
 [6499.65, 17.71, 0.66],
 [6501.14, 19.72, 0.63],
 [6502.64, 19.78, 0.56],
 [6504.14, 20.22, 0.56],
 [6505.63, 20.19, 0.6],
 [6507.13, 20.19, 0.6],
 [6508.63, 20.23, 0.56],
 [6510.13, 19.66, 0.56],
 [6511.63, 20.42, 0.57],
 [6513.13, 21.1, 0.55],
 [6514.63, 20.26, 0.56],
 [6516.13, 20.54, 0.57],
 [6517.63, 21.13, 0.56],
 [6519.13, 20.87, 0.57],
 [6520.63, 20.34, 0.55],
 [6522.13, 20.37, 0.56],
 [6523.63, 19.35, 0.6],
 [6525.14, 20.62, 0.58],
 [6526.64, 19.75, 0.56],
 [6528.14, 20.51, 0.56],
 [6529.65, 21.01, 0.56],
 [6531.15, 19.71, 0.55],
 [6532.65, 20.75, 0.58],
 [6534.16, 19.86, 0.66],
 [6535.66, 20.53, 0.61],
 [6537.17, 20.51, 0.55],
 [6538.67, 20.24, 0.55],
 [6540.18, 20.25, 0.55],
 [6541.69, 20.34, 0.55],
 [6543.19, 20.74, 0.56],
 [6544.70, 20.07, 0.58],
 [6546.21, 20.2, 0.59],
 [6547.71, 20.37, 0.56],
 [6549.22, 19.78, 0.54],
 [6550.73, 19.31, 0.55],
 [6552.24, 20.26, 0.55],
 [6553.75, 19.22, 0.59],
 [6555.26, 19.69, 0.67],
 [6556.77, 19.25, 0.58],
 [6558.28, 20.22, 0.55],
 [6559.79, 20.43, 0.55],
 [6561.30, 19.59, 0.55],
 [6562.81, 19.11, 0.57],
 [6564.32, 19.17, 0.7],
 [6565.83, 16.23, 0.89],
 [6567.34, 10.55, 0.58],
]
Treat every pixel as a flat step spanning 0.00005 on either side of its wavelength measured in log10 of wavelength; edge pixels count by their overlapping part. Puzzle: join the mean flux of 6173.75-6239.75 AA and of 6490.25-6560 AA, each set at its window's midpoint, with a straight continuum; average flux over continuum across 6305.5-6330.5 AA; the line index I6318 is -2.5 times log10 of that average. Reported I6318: 0.005 mag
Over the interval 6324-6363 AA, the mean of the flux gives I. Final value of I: 20.7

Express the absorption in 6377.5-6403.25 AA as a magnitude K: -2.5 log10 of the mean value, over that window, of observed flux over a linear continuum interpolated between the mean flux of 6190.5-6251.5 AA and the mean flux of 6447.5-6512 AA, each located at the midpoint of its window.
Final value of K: -0.03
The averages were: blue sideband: 21.1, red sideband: 19.9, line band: 20.9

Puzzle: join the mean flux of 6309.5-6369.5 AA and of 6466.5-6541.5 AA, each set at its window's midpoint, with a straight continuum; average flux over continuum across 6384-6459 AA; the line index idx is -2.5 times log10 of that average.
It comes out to 0.00 mag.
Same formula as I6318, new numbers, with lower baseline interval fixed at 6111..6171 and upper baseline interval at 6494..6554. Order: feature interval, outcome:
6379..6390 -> -0.015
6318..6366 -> -0.005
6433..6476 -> 0.011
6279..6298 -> -0.022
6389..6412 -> -0.011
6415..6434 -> 0.003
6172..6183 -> 0.015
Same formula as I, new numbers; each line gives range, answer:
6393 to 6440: 20.4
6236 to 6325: 20.7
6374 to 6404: 20.9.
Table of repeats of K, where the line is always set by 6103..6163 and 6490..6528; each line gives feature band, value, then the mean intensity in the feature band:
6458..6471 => 0.012 mag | 19.9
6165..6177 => 0.060 mag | 20.1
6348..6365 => -0.012 mag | 20.8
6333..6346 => 0.002 mag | 20.6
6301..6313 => 0.012 mag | 20.5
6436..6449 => -0.003 mag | 20.3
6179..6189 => -0.013 mag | 21.4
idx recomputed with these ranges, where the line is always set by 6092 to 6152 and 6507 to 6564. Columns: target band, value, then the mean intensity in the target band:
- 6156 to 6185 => 0.02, 20.9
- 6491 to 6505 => 0.04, 19.5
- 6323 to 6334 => 0.01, 20.6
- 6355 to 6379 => -0.01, 20.8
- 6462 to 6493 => 0.02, 20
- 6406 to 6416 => 0.02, 20.2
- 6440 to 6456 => 0.01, 20.2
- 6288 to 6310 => 0.00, 20.9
